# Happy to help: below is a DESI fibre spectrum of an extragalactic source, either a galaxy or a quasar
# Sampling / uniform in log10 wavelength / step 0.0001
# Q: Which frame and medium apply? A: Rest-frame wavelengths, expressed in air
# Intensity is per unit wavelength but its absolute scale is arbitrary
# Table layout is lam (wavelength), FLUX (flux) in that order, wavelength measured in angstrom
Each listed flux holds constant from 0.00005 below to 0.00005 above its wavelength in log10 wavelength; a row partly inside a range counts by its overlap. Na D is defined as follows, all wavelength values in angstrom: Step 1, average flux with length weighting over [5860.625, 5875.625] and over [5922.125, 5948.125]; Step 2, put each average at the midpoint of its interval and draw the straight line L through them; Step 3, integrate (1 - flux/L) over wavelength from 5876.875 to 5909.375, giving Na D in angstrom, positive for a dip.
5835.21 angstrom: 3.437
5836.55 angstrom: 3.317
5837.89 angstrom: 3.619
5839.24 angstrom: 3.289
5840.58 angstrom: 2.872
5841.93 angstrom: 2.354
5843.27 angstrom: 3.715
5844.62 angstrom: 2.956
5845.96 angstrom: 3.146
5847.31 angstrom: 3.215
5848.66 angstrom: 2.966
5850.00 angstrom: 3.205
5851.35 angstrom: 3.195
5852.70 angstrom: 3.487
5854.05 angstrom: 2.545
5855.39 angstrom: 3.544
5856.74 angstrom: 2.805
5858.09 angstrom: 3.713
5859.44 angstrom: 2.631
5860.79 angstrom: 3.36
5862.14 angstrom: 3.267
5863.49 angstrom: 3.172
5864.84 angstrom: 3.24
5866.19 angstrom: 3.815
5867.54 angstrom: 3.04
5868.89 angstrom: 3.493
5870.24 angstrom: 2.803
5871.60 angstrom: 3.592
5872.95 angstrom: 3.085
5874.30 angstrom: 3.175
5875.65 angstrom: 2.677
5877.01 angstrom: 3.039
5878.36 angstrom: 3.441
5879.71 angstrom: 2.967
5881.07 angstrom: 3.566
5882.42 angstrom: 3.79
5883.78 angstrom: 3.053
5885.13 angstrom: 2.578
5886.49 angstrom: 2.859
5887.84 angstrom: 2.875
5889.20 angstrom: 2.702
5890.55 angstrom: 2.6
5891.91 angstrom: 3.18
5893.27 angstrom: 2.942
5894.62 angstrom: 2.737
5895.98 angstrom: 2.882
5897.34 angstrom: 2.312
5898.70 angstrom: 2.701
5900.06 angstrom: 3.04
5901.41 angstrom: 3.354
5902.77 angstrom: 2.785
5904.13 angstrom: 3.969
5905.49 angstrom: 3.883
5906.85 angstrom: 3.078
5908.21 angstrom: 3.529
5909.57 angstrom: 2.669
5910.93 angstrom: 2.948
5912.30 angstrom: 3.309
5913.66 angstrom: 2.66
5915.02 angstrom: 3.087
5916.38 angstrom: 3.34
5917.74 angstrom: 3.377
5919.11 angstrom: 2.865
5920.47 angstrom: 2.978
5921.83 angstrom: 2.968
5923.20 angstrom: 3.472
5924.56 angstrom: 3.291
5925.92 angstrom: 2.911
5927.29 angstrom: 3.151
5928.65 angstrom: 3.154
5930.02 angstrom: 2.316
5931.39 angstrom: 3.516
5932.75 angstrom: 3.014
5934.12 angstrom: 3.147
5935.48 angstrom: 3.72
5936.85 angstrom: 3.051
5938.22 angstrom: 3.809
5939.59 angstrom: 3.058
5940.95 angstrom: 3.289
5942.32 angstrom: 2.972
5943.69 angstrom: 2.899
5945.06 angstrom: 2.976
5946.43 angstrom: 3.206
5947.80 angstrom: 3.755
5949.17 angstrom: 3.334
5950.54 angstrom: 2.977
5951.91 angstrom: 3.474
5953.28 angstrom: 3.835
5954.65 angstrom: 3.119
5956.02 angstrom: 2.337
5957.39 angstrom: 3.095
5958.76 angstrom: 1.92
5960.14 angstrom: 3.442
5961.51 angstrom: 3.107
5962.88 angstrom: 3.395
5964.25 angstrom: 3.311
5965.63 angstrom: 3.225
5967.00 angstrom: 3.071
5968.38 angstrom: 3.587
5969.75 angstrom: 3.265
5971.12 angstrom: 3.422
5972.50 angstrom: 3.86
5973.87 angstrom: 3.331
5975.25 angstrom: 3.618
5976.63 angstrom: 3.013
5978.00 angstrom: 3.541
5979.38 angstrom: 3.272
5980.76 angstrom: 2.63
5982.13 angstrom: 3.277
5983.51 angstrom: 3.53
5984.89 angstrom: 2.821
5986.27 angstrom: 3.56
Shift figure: 1.5 angstrom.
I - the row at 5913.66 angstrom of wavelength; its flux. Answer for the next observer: 2.66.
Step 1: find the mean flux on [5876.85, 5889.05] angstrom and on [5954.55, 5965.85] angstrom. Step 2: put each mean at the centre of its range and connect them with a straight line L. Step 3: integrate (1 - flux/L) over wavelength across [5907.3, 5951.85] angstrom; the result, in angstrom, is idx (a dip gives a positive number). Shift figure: -1.8 angstrom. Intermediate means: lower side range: 3.12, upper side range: 2.98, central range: 3.15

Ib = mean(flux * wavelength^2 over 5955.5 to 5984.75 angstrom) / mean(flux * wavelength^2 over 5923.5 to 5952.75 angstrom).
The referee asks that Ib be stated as 1.0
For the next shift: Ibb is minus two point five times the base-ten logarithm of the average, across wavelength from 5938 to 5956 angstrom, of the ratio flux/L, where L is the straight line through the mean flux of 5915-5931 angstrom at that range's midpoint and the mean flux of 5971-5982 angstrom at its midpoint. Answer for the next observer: -0.01 mag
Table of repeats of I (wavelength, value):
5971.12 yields 3.422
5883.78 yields 3.053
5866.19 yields 3.815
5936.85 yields 3.051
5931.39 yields 3.516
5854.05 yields 2.545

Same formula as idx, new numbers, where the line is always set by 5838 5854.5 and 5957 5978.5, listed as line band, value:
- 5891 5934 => 1.5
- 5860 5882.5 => -0.8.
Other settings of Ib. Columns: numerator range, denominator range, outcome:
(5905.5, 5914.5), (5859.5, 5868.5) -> 0.96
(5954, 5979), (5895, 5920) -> 1.06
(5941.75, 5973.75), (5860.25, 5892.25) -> 1.05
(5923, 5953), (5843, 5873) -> 1.03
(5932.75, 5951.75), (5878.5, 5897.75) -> 1.12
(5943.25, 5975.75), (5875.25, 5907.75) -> 1.08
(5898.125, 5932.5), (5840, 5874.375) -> 1.01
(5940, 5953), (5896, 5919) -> 1.05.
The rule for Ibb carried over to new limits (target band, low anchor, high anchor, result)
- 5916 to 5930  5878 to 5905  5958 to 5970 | -0.01 mag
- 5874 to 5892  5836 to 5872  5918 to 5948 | 0.05 mag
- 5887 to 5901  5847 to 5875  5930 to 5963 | 0.14 mag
